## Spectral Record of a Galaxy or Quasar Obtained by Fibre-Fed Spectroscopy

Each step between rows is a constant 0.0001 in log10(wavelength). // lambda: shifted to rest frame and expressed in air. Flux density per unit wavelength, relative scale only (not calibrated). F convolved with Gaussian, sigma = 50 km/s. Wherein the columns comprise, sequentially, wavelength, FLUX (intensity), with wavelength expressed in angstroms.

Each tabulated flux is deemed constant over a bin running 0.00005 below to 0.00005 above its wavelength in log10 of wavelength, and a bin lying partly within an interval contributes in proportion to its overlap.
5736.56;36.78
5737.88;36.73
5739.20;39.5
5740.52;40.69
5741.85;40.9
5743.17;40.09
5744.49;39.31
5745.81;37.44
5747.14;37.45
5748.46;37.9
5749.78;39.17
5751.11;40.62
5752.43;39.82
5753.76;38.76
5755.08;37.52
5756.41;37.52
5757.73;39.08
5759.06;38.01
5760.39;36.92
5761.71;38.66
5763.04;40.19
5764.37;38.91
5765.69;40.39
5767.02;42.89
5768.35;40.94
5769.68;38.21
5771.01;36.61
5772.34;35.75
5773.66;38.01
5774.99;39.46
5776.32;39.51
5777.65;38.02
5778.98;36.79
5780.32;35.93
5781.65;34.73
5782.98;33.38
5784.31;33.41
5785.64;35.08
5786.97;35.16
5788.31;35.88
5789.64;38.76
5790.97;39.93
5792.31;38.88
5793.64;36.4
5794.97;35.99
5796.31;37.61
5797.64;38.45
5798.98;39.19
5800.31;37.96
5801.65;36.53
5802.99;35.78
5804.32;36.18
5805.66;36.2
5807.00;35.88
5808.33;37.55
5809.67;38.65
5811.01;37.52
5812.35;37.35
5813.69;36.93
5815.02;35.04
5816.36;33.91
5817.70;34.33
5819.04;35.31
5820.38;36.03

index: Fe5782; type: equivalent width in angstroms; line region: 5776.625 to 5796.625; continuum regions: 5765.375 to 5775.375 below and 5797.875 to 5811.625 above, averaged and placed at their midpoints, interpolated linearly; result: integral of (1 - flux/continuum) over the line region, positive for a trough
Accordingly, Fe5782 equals 0.9 angstroms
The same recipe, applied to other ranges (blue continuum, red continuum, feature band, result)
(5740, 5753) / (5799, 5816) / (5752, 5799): 0.46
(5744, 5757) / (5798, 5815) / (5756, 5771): -0.38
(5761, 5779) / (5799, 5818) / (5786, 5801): -0.04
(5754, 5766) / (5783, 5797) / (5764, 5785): -0.03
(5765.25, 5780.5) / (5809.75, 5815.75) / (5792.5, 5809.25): 0.15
